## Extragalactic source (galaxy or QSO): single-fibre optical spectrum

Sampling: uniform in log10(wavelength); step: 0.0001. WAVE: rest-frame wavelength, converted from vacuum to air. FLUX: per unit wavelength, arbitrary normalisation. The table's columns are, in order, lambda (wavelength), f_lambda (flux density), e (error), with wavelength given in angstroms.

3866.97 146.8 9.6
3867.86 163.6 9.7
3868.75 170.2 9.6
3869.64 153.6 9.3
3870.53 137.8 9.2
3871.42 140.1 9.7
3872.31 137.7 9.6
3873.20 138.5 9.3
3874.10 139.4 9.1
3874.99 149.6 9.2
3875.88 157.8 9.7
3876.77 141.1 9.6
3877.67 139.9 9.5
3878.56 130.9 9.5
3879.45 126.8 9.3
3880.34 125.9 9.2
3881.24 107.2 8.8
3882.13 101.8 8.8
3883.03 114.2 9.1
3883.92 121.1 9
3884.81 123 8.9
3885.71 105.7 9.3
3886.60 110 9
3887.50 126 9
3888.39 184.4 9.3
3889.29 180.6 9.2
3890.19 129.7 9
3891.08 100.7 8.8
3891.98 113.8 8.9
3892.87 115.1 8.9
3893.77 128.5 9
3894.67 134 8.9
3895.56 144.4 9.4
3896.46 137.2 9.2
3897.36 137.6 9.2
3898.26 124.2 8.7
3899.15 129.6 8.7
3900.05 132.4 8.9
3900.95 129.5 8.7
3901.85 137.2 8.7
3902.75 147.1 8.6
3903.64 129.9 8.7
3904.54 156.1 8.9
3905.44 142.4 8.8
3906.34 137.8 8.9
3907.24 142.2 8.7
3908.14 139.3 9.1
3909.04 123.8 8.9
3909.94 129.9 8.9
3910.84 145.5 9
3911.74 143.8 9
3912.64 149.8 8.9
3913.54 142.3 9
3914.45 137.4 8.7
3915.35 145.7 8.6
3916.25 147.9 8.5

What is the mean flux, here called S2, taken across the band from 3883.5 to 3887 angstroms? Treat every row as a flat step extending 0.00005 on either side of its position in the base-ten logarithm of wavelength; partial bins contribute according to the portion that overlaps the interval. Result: 115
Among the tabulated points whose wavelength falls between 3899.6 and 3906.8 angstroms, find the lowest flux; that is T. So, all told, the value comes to 129.5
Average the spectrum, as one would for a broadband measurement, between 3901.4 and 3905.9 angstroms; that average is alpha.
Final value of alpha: 143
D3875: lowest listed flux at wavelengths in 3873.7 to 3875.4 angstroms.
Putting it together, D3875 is 139.4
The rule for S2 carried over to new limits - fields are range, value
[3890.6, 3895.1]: 118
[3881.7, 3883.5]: 108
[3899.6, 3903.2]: 137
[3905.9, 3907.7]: 140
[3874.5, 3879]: 144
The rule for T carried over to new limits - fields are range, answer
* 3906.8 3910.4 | 123.8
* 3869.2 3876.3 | 137.7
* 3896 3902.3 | 124.2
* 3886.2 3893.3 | 100.7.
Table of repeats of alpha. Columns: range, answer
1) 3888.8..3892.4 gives 132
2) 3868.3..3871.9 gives 151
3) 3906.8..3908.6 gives 141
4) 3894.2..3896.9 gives 139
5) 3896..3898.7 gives 133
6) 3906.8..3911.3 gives 136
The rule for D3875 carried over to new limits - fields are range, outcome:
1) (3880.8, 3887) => 101.8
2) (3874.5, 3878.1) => 139.9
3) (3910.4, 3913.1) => 143.8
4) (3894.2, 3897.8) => 134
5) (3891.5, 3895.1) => 113.8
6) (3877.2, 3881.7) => 107.2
